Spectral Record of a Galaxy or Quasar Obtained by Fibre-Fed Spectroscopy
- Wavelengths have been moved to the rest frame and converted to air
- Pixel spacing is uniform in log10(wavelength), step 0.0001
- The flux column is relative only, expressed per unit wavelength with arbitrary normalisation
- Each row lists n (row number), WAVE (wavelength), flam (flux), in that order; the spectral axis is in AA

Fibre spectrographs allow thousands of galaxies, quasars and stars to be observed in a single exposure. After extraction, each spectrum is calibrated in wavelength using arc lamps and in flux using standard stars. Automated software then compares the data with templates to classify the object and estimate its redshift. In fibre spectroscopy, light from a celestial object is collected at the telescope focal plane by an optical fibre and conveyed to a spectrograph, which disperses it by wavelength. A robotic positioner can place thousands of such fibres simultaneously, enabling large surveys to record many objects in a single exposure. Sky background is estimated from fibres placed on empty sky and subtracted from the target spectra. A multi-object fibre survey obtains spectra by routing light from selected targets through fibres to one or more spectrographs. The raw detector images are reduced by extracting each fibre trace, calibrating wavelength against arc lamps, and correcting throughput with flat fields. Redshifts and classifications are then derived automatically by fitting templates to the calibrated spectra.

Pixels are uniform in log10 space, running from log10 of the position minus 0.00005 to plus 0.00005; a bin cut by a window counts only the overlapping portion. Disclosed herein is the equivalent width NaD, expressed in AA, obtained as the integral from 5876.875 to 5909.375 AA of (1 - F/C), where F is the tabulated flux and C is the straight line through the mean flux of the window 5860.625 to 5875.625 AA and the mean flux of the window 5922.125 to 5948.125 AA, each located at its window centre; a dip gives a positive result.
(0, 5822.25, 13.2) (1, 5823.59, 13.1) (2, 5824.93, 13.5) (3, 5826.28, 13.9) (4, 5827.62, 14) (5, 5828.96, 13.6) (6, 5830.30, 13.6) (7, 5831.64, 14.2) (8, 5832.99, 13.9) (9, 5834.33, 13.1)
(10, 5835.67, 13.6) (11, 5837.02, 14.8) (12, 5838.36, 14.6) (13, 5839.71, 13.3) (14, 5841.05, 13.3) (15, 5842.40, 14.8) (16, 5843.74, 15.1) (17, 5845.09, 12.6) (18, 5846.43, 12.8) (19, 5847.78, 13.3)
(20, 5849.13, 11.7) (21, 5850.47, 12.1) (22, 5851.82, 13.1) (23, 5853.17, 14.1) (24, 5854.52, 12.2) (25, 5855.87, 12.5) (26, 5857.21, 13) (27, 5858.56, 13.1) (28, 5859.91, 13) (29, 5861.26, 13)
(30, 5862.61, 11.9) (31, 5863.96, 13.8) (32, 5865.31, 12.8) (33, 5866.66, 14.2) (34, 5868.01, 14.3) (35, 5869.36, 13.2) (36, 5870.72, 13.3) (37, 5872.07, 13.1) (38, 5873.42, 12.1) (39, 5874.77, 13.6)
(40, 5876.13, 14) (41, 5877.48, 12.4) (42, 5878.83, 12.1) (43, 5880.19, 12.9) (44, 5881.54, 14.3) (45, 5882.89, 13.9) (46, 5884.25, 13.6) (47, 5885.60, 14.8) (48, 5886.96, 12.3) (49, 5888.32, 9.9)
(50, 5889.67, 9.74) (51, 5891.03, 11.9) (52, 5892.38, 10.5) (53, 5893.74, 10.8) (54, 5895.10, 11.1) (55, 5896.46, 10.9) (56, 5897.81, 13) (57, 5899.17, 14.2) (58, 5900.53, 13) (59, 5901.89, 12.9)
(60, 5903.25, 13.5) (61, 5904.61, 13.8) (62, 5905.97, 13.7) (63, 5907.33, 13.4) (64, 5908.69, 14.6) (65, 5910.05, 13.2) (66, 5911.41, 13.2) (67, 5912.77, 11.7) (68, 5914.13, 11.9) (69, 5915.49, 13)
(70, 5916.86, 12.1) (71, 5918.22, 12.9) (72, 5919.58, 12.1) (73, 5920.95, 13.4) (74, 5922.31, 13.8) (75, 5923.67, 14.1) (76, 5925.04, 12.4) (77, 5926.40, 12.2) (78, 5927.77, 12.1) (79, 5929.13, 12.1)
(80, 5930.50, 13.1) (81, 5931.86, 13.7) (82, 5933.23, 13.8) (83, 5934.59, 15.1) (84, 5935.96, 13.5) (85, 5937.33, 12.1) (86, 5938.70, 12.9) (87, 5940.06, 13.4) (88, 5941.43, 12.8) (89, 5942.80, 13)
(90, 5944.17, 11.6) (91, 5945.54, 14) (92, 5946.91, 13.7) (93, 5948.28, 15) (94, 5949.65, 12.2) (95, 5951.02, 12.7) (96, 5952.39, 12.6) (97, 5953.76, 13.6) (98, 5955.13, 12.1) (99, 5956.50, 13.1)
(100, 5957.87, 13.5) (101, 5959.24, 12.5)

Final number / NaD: 1.4 AA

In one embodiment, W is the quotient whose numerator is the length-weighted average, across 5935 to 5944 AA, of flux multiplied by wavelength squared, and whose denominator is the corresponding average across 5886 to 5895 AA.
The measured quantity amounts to 1.2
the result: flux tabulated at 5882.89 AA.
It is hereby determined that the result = 13.9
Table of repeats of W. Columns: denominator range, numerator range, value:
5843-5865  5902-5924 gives 1.03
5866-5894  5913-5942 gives 1.03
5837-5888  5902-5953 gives 1.01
